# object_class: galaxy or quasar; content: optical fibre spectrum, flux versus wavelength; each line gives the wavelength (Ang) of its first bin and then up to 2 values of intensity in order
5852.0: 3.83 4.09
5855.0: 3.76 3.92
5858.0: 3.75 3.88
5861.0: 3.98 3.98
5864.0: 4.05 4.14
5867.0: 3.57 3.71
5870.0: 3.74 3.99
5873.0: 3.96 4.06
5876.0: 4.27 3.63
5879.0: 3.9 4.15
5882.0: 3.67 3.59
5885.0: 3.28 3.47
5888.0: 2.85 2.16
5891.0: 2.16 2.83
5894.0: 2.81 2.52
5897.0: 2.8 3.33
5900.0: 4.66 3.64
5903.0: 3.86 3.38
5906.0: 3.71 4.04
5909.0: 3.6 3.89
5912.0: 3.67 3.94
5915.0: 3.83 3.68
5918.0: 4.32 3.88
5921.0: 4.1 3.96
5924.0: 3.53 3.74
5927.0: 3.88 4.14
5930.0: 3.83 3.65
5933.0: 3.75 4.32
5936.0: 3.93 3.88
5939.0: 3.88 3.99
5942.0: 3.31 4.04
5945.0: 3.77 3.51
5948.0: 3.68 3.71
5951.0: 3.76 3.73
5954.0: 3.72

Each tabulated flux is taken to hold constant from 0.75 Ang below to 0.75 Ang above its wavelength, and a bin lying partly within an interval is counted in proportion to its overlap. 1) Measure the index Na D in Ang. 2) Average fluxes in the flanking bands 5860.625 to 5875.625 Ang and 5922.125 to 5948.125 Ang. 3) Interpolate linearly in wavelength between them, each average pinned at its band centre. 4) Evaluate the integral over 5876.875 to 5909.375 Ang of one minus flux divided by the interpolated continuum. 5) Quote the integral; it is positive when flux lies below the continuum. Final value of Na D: 4.4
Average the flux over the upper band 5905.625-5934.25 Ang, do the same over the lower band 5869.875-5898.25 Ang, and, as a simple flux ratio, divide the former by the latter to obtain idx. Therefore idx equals 1.2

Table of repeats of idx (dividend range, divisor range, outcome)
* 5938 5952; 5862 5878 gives 0.95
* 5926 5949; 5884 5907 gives 1.21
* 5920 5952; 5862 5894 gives 1.08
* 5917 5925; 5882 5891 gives 1.30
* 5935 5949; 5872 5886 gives 0.99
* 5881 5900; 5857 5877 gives 0.77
